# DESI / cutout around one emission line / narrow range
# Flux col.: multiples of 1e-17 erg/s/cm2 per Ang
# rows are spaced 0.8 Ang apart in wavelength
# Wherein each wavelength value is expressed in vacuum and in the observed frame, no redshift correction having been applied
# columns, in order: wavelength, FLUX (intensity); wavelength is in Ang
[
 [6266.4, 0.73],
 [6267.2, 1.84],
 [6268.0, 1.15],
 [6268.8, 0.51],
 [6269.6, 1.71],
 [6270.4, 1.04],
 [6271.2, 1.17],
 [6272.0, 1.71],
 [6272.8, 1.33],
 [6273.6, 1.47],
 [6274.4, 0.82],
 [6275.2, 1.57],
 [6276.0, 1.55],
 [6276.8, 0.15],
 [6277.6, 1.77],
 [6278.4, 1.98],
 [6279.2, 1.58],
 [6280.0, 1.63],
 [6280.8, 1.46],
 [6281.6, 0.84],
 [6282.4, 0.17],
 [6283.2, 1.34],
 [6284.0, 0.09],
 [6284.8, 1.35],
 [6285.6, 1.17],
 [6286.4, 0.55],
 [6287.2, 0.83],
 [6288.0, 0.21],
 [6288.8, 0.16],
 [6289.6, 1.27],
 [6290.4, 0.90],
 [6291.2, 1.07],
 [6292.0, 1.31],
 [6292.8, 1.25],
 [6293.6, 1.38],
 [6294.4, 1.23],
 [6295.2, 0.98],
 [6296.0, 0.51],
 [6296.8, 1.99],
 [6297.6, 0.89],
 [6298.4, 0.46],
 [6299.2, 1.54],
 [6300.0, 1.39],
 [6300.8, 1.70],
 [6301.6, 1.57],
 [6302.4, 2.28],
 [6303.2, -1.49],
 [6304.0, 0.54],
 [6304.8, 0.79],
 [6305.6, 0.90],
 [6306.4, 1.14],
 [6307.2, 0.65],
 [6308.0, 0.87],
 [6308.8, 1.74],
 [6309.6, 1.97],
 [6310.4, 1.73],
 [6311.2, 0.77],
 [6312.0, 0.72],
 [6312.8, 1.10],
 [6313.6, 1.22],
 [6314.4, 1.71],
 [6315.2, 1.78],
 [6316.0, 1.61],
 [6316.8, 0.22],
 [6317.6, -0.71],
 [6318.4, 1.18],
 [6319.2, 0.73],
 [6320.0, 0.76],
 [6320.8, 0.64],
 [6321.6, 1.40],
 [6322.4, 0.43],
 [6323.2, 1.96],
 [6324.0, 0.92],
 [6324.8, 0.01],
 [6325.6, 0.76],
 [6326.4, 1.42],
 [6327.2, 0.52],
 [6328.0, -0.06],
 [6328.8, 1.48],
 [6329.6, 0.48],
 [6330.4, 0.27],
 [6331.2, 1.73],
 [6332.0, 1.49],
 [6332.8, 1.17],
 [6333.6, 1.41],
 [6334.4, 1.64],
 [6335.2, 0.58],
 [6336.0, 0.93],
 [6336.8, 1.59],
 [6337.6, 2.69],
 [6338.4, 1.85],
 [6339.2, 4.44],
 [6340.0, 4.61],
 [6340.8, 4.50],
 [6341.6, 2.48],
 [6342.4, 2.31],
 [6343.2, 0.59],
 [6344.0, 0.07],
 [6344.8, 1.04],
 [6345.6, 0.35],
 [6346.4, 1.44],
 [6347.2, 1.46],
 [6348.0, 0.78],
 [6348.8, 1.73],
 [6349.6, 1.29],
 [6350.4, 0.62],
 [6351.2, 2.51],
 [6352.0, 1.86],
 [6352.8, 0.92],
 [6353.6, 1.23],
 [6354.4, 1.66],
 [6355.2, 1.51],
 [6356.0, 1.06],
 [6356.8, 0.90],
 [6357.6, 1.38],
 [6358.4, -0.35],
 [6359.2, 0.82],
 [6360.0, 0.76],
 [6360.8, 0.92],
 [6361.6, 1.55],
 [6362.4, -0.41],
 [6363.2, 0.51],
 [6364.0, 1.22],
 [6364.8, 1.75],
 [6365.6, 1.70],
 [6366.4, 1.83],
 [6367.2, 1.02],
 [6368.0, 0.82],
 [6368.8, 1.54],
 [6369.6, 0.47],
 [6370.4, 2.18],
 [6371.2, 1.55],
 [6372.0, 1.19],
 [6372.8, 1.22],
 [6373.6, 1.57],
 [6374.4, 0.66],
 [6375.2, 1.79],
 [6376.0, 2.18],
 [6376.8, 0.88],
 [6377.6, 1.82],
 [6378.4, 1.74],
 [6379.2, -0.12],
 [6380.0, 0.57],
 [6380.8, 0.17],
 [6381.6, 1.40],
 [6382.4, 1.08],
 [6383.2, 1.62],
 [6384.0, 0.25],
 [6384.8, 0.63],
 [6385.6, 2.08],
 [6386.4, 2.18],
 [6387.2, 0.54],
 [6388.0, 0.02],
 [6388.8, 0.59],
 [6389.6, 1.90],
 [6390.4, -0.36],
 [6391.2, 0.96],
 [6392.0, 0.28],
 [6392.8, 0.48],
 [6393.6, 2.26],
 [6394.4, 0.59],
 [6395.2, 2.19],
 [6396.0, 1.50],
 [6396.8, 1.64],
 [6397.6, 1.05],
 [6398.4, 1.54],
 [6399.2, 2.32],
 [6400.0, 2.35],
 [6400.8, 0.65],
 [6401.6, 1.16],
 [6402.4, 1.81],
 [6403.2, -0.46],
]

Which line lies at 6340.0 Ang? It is H-beta 4861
